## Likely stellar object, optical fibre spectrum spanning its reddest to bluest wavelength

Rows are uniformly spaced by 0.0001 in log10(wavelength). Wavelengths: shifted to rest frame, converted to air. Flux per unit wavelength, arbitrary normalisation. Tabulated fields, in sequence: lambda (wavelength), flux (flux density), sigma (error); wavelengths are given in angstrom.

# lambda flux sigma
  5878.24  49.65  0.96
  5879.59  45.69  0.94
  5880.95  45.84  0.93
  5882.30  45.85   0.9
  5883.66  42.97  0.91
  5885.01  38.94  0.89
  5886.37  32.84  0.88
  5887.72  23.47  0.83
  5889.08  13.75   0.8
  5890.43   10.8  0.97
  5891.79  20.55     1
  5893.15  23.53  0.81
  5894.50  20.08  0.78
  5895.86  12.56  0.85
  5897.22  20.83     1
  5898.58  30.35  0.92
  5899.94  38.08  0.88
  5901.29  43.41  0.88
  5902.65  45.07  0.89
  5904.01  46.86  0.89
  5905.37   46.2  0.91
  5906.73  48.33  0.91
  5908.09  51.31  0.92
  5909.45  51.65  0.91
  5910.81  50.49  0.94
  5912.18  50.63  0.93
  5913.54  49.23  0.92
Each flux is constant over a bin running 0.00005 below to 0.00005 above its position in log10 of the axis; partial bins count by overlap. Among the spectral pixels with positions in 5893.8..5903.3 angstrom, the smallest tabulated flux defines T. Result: 12.56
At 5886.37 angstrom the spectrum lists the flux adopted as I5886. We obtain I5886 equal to 32.84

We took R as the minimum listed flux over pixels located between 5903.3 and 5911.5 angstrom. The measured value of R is 46.2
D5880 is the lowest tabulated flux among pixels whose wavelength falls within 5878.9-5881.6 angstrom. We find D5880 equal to 45.69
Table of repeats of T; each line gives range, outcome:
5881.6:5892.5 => 10.8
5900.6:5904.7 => 43.41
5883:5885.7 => 38.94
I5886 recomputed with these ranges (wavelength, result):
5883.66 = 42.97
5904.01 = 46.86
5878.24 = 49.65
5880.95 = 45.84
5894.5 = 20.08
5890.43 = 10.8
